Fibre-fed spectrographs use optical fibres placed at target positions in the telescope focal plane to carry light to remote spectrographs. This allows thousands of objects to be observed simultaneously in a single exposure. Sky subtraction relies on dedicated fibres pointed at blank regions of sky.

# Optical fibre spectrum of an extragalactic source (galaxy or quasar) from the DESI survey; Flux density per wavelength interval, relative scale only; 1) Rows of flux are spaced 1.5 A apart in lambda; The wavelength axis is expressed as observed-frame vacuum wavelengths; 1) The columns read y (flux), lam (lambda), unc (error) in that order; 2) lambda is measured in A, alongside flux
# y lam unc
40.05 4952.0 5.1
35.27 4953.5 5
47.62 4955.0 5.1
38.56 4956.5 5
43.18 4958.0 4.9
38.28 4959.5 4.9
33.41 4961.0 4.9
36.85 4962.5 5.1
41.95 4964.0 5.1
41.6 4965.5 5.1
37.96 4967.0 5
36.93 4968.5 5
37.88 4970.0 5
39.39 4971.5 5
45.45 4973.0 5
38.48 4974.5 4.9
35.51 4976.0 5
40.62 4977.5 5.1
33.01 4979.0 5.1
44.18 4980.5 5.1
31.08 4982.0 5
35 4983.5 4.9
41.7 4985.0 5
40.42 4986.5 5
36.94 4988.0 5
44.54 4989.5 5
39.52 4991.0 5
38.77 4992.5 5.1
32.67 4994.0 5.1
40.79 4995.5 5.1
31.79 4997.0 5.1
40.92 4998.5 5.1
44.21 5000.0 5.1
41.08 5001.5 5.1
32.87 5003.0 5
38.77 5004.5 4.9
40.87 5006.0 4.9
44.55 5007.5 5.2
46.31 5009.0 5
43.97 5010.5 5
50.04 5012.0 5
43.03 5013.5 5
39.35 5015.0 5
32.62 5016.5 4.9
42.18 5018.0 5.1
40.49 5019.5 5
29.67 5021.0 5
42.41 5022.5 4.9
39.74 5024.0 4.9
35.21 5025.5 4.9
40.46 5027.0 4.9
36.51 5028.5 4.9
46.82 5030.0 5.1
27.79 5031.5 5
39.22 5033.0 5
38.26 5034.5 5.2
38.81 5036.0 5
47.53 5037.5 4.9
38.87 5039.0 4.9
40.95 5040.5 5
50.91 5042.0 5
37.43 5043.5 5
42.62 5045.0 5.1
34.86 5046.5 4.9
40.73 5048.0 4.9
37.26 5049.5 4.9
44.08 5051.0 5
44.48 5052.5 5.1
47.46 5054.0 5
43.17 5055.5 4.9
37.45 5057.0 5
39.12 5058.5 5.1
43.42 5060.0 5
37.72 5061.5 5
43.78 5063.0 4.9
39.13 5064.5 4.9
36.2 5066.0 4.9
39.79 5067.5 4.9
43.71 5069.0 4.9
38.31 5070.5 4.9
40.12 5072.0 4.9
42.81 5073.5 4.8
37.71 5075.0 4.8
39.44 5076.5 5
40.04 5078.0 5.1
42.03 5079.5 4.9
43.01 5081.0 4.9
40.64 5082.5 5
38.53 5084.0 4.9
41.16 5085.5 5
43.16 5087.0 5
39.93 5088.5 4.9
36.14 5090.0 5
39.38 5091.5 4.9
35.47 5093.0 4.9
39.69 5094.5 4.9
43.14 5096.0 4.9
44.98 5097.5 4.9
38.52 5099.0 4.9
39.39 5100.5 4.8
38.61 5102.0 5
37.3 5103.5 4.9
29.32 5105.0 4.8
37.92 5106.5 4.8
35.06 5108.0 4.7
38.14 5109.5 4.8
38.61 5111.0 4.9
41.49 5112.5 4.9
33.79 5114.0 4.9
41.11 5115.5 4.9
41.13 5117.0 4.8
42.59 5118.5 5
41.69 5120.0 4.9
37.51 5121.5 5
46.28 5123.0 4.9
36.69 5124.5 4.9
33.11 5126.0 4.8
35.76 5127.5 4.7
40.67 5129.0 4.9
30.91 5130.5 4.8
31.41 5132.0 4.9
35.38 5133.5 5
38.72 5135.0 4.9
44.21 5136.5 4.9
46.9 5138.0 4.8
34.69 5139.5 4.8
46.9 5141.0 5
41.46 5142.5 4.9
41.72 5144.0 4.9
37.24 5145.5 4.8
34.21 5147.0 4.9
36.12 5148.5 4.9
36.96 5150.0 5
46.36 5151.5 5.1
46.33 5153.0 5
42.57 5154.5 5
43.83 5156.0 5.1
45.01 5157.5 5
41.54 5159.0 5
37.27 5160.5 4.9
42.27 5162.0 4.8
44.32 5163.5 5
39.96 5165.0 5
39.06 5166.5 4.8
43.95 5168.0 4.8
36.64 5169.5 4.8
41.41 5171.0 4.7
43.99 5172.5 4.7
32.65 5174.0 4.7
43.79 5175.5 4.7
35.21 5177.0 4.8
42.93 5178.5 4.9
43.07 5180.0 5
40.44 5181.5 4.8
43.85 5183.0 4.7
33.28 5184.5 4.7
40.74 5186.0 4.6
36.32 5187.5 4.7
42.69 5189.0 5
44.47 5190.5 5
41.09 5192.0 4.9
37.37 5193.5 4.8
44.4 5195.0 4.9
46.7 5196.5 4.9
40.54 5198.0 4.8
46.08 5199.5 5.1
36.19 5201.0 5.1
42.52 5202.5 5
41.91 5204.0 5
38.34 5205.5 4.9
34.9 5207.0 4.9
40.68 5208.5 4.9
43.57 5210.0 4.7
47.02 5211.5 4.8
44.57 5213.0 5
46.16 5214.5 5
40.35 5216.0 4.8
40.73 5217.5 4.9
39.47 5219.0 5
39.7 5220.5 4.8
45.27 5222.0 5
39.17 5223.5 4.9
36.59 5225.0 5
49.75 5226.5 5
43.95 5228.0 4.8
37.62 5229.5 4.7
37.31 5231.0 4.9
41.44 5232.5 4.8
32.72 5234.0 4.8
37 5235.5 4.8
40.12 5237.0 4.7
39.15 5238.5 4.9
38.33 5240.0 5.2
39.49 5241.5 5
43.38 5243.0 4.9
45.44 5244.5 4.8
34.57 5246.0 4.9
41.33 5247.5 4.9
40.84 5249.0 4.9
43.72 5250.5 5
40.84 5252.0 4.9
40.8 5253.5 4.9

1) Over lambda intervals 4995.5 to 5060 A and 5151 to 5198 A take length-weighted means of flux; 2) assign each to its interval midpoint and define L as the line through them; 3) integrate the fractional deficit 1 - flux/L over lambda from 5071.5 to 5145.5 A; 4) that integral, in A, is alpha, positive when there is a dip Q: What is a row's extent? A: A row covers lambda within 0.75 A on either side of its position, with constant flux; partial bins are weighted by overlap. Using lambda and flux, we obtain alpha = 3.0 A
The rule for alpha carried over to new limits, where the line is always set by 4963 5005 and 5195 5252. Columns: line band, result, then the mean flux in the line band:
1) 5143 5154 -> 0.10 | 39.9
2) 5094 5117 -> 0.77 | 38.5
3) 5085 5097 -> -0.03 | 39.8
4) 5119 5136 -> 1.19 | 37.3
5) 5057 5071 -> -0.19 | 40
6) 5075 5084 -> -0.21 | 40.5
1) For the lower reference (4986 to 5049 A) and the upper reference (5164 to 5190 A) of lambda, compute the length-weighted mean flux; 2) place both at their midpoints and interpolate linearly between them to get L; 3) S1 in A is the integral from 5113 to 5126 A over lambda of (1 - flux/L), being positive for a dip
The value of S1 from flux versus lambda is 0.1 A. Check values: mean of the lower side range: 39.9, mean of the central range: 39.7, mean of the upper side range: 40.1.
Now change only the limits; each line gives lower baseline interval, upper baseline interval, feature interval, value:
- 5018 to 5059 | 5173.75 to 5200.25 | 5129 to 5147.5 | 0.9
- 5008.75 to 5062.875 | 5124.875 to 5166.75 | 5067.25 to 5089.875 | -0.2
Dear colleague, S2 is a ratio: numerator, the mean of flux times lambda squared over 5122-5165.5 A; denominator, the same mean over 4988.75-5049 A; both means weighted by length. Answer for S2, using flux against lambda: 1.05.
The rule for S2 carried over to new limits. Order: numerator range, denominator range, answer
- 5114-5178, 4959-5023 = 1.08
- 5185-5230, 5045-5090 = 1.08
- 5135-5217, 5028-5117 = 1.08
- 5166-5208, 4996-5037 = 1.09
